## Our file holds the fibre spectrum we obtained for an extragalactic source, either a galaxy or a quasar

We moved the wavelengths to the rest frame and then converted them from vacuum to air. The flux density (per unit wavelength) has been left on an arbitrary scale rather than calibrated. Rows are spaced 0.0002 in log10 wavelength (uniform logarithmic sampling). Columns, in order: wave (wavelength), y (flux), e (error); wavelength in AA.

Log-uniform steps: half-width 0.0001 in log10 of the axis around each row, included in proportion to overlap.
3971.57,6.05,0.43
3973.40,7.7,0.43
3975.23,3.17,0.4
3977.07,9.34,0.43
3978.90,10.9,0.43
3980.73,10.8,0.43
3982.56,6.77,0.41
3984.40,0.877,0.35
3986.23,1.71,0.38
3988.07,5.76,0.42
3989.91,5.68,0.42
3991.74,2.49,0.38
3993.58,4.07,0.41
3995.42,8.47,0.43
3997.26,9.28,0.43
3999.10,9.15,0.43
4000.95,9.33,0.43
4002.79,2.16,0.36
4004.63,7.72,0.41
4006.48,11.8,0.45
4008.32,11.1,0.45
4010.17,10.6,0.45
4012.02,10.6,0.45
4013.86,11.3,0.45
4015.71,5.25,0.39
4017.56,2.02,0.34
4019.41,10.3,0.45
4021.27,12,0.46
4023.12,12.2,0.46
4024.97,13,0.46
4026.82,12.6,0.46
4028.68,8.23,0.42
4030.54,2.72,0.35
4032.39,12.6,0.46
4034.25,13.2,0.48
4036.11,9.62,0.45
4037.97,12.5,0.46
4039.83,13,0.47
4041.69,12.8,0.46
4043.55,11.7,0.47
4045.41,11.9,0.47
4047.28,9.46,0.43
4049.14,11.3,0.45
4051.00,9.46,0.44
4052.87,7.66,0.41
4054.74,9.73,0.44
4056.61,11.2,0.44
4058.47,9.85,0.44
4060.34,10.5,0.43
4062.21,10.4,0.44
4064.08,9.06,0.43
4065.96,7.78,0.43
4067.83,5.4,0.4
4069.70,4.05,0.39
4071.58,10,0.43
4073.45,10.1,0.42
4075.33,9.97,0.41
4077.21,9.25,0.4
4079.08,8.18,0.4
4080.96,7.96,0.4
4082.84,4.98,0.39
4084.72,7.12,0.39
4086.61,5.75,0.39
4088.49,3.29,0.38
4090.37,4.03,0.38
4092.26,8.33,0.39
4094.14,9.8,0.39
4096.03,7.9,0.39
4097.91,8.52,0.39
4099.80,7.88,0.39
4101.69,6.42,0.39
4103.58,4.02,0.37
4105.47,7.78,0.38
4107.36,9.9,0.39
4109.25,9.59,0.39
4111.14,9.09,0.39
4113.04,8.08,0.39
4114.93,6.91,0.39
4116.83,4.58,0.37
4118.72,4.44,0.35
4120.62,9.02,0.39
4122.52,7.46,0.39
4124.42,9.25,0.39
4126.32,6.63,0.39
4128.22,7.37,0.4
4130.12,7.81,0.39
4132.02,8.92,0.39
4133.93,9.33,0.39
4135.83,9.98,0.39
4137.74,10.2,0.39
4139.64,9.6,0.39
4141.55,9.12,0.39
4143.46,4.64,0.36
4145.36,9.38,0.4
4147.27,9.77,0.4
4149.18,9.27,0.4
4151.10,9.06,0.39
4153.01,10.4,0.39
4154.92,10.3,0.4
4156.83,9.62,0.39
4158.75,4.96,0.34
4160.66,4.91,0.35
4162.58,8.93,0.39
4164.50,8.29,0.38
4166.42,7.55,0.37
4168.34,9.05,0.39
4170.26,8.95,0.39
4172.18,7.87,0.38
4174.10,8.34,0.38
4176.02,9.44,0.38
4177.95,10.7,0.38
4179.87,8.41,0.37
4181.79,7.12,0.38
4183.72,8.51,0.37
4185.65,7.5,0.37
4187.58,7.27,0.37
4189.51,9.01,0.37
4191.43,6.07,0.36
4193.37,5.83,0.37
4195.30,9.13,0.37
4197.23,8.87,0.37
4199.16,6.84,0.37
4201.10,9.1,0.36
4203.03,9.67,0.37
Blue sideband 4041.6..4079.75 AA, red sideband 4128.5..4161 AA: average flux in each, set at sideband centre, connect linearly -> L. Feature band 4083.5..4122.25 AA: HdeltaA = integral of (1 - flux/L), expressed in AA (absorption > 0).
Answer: 8.4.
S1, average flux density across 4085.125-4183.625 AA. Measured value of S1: 8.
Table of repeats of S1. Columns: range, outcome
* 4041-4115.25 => 8.42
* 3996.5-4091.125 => 9.13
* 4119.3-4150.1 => 8.56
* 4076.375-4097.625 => 7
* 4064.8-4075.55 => 7.77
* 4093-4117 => 7.84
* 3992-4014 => 8.52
